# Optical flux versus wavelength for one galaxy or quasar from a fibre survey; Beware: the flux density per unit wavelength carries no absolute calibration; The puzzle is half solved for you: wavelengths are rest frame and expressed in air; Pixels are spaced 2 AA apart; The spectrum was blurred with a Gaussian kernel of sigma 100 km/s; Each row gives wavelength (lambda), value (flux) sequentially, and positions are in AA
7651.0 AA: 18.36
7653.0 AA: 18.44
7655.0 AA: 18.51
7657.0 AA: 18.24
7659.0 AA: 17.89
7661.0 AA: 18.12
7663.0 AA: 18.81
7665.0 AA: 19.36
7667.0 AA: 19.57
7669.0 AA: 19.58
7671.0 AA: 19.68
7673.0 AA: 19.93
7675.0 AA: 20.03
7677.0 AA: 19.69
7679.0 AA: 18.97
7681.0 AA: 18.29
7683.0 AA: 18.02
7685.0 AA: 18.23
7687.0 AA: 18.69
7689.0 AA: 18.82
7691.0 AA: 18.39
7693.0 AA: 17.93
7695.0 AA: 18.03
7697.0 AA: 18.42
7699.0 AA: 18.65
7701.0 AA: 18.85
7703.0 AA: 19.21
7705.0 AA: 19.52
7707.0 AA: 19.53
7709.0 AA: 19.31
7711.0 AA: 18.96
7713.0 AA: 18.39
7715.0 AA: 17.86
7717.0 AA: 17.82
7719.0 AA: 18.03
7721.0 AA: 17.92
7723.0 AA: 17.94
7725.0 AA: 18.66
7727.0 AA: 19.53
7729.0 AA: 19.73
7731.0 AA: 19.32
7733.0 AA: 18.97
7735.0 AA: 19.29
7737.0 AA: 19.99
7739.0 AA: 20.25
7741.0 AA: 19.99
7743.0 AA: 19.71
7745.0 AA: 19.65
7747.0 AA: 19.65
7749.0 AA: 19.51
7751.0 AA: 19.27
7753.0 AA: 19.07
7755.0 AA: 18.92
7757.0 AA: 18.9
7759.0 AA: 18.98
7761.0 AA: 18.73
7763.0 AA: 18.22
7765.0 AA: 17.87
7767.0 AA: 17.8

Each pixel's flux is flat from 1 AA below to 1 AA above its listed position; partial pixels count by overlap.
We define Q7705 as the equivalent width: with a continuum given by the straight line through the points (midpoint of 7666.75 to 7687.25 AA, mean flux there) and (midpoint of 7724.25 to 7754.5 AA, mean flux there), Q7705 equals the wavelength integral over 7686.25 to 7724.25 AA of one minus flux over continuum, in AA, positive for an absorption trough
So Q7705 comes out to 1.5 AA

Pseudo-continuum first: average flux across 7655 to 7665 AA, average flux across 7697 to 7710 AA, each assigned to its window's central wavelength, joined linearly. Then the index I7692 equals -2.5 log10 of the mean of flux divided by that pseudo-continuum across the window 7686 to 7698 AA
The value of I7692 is 0.03 mag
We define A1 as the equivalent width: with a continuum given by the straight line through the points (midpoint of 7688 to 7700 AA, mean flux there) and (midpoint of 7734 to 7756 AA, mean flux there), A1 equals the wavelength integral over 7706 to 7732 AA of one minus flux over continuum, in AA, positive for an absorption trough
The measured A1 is 0.4 AA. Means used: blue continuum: 18.4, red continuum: 19.6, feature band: 18.7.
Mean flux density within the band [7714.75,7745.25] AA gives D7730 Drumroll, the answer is 19.1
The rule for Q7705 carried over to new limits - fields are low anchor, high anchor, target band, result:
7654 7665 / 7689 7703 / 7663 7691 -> -1.01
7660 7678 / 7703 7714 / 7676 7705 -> 0.98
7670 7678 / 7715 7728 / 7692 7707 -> 0.22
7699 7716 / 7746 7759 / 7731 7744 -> -0.38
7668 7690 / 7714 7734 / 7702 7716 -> -0.16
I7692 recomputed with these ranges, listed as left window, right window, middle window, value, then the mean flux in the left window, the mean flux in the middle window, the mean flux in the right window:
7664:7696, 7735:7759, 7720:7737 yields 0.02 mag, 19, 19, 19.5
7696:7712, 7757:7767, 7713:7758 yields -0.02 mag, 19.1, 19.1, 18.4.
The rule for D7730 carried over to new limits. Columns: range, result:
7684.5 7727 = 18.6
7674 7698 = 18.6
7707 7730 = 18.6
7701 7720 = 18.7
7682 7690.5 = 18.4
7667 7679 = 19.7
